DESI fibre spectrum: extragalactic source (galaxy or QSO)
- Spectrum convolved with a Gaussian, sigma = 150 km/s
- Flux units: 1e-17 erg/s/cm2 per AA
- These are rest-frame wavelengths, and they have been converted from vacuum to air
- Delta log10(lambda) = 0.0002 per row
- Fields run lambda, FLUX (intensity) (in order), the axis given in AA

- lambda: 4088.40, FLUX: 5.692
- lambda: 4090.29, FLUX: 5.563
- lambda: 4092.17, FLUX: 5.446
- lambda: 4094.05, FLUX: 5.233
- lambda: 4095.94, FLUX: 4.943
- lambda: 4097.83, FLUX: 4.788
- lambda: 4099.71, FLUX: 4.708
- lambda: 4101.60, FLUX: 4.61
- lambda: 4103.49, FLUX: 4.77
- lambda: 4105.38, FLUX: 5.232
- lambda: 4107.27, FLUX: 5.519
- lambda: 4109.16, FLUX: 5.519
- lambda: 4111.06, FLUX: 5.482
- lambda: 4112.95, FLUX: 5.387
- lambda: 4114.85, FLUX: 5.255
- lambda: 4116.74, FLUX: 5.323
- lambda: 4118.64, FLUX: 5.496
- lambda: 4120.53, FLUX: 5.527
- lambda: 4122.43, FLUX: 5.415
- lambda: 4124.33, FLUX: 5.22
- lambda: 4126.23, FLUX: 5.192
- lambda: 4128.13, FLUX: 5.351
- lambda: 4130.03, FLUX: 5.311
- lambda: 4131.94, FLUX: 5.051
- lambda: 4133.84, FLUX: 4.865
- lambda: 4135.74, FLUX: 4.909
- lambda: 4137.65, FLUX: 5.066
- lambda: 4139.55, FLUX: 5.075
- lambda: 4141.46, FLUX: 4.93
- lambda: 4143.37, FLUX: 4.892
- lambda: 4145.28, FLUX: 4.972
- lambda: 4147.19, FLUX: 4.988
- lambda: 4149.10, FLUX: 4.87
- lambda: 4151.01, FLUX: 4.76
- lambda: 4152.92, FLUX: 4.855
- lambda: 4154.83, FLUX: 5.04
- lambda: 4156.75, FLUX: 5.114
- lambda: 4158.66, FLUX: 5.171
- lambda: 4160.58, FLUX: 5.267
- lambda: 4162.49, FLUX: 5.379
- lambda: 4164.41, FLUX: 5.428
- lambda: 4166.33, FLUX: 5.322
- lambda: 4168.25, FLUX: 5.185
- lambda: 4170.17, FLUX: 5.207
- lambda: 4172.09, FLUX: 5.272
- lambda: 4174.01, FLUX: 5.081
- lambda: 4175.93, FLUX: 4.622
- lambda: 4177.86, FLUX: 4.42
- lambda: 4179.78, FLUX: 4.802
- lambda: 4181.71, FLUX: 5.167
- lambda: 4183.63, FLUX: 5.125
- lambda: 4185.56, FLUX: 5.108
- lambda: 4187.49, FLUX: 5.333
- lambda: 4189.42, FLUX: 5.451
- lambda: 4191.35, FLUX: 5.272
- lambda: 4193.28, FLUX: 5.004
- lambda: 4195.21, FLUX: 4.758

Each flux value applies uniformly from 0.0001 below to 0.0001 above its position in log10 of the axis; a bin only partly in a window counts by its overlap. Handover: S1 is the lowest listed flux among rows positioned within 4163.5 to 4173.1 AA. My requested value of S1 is 5.185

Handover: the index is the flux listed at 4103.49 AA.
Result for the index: 4.77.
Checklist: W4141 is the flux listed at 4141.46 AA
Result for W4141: 4.93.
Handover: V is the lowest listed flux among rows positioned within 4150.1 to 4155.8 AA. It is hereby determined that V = 4.76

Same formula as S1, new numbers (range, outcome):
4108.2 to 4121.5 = 5.255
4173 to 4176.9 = 4.622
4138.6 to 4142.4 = 4.93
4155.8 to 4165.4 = 5.114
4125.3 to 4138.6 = 4.865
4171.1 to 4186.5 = 4.42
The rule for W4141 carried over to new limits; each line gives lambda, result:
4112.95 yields 5.387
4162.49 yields 5.379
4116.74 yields 5.323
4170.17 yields 5.207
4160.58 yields 5.267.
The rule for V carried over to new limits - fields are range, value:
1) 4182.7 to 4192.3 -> 5.108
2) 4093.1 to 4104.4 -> 4.61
